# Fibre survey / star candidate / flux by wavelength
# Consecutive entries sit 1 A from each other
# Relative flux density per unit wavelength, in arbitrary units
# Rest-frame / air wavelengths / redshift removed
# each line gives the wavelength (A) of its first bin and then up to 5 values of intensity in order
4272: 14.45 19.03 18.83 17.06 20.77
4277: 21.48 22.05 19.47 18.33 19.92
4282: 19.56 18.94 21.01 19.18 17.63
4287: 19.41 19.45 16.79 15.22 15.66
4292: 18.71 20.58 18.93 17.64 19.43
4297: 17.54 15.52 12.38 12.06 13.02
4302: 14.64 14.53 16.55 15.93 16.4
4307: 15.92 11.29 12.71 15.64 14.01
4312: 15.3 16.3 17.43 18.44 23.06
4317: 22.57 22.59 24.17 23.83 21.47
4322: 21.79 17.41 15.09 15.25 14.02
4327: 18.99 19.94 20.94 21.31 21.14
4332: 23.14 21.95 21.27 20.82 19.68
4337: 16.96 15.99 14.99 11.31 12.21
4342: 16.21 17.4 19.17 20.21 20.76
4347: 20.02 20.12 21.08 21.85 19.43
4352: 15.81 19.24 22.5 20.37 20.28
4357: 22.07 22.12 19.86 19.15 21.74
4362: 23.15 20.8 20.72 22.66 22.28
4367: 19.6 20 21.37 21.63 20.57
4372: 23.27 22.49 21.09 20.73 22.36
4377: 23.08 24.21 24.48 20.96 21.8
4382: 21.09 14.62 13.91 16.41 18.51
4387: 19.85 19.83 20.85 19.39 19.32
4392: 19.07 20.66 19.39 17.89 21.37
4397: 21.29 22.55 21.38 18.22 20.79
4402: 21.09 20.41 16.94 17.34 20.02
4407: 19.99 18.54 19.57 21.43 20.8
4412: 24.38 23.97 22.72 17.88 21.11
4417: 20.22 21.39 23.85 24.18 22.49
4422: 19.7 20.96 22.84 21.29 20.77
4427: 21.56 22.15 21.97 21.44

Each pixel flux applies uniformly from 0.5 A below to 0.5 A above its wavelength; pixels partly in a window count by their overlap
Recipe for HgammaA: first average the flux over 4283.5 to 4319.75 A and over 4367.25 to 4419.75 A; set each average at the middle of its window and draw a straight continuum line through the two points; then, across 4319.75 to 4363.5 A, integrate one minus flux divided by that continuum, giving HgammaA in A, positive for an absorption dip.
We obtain -1.7 A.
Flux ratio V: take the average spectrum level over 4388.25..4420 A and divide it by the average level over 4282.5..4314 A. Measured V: 1.25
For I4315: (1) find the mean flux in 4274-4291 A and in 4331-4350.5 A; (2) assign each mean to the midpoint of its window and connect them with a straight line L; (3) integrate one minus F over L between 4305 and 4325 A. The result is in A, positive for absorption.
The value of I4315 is 0.9 A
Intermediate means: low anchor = 19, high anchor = 18.8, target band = 18.1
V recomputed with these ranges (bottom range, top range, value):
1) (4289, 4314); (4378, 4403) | 1.26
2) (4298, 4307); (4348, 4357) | 1.38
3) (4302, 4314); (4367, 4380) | 1.46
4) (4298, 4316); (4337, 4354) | 1.19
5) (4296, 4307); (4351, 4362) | 1.35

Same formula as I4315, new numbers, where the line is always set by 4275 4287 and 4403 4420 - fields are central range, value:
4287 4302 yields 2.4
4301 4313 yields 3.1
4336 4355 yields 1.9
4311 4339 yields 0.8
